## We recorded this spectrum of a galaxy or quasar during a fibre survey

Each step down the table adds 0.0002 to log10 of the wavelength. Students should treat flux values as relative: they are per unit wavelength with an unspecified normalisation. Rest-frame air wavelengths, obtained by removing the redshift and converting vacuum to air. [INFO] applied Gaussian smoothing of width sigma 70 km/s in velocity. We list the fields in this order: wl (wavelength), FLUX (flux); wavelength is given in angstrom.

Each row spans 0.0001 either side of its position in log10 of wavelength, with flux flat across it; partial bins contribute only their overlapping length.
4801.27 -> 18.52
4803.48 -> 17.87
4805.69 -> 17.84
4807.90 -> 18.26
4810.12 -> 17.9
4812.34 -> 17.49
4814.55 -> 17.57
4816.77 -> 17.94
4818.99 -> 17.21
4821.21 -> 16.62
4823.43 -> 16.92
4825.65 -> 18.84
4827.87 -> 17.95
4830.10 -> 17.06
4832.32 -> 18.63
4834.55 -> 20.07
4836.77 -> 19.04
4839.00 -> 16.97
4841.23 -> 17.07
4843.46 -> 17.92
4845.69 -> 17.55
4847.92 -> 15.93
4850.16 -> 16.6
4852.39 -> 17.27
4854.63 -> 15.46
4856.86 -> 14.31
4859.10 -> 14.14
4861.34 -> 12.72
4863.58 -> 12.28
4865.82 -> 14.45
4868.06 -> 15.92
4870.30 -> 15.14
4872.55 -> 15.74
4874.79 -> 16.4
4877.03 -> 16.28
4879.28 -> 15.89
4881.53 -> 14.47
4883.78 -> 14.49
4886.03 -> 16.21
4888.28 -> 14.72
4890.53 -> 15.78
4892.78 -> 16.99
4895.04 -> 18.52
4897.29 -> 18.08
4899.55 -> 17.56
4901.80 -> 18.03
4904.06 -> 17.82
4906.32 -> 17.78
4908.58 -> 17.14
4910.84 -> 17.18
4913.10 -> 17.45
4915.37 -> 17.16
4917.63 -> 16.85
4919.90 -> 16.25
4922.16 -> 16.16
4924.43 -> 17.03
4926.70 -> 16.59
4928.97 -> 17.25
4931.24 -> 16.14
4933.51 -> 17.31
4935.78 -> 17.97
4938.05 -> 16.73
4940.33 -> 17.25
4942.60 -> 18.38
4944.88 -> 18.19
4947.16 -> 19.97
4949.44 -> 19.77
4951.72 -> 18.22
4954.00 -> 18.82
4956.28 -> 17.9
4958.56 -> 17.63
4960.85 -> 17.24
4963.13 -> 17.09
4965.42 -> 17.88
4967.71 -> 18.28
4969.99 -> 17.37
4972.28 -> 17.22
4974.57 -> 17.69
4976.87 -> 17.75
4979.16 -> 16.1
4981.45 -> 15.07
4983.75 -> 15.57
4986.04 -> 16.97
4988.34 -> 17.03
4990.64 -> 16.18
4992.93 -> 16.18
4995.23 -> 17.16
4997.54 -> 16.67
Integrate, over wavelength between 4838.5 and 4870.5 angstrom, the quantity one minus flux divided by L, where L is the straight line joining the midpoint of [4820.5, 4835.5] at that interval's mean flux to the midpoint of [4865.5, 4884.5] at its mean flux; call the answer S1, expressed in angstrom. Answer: 2.0 angstrom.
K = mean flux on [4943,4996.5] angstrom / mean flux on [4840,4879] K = 1.1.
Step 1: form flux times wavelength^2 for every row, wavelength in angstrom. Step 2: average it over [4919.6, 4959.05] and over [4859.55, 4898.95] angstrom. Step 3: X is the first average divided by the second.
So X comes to 1.17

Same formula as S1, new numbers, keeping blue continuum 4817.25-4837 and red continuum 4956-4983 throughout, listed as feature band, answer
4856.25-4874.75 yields 3.5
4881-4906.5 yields 1.3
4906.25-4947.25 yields 0.5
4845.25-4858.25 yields 1.3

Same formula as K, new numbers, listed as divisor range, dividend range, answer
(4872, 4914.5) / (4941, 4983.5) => 1.06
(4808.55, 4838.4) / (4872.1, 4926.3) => 0.93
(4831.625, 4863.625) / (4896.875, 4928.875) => 1.04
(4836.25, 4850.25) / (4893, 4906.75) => 1.04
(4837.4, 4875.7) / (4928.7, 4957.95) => 1.15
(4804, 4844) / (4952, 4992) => 0.96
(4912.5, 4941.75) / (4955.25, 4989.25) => 1.01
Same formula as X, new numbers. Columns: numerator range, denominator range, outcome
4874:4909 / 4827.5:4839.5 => 0.93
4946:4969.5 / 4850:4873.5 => 1.28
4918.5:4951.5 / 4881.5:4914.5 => 1.05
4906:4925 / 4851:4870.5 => 1.19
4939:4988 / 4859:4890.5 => 1.22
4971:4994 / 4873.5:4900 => 1.06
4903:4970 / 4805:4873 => 1.09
